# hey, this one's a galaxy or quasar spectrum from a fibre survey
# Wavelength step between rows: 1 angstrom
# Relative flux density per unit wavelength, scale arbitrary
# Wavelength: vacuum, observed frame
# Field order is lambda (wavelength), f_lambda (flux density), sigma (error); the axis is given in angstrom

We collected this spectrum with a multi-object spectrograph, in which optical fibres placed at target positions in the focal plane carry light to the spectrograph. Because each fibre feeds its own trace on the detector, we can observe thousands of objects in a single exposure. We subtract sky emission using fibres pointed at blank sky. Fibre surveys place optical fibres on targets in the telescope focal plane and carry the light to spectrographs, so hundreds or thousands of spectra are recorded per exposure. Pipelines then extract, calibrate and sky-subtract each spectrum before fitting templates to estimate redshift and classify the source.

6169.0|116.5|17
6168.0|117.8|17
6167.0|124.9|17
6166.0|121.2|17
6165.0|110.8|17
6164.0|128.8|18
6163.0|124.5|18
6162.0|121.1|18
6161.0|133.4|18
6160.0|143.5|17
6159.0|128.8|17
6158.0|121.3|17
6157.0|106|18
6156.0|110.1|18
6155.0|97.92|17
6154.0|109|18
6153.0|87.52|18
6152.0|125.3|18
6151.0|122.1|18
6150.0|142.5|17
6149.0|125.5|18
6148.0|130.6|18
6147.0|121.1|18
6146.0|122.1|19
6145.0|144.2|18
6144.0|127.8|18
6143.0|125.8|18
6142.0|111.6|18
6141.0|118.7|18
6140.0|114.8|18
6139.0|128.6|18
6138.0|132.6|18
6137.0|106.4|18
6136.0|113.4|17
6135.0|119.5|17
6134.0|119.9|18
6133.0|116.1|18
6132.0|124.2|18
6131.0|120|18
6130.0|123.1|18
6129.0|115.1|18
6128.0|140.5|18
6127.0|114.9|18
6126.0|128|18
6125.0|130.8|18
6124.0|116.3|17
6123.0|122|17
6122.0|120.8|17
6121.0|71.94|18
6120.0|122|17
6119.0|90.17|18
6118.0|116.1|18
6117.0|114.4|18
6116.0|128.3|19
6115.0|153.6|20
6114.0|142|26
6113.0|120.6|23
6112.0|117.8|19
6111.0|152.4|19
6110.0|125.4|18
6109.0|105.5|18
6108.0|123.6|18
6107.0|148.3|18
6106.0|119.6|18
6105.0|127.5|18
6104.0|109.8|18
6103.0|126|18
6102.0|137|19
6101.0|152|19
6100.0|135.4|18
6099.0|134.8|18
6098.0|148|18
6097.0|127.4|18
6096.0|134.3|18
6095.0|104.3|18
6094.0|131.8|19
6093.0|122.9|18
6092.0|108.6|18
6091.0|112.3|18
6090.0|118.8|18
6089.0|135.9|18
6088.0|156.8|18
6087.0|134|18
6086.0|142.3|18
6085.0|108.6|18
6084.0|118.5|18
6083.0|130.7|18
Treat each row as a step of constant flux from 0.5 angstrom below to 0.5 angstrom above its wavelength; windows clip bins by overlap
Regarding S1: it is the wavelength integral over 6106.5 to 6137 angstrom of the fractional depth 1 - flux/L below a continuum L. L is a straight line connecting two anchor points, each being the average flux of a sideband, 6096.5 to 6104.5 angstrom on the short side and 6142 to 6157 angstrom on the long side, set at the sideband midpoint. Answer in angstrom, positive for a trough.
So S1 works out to 1.5 angstrom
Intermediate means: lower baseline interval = 134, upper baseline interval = 120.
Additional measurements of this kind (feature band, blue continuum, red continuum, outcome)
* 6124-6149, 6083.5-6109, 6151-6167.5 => -0.2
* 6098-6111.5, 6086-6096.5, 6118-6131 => -0.9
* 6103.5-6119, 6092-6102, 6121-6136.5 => 0.1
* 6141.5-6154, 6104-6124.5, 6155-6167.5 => -0.1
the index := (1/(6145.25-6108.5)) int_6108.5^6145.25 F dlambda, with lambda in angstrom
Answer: 121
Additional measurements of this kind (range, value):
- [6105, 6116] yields 131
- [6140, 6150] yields 126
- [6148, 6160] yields 118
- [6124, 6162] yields 122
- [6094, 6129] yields 125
